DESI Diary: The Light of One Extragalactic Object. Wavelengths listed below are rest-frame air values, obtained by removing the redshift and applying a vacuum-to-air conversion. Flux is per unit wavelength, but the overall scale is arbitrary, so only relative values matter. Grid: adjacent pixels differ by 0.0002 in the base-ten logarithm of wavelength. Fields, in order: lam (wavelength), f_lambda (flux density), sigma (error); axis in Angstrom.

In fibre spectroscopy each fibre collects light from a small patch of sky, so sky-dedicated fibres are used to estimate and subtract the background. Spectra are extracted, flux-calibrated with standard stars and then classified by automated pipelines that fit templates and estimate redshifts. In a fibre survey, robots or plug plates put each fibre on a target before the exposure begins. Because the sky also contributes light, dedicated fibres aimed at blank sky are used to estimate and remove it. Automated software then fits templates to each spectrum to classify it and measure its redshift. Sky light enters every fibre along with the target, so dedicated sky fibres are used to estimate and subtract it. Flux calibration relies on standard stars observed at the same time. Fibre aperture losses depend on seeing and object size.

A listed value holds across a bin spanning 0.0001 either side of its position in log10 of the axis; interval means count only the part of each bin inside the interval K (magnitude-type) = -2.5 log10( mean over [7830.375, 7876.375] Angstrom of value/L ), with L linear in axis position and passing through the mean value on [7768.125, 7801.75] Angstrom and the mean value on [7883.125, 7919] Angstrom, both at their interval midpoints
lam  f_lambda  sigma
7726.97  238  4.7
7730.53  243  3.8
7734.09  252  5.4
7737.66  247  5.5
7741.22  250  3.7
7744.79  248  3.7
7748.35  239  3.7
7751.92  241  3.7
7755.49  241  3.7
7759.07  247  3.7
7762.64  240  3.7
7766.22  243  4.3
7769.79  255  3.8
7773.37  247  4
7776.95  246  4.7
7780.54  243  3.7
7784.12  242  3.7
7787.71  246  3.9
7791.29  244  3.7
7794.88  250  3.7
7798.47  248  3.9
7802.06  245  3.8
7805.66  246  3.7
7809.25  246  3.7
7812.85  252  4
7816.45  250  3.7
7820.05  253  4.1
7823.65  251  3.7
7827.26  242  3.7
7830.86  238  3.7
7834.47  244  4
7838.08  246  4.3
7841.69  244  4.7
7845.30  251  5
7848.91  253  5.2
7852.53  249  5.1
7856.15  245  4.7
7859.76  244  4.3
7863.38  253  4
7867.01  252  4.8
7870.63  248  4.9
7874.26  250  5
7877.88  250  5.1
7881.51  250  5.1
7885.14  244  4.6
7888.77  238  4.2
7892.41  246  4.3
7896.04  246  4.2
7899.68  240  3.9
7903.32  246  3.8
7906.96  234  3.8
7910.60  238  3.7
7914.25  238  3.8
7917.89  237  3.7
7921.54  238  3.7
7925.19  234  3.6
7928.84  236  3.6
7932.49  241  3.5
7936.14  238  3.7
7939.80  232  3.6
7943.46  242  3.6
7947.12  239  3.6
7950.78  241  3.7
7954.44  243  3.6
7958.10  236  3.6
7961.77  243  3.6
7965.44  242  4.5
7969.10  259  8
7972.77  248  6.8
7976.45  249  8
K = -0.020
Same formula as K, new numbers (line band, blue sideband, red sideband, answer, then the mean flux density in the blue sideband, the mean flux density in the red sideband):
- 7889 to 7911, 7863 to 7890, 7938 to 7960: 0.02 mag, 248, 239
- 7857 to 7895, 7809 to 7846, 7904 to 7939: -0.02 mag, 247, 237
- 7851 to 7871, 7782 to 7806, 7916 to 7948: -0.03 mag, 246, 237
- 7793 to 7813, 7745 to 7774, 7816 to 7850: -0.01 mag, 244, 247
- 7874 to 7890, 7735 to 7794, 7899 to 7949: -0.03 mag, 245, 238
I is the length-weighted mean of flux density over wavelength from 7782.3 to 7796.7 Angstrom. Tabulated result 246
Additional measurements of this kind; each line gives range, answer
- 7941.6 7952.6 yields 241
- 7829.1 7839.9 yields 243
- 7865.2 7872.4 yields 250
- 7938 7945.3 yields 237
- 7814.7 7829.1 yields 249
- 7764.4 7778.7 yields 248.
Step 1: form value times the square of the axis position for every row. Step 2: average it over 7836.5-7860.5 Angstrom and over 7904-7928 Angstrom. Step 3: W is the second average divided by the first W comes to 0.97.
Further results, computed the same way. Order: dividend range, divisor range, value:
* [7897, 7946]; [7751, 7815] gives 1.00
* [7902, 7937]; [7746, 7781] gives 1.01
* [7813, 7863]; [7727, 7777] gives 1.03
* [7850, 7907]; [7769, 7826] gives 1.02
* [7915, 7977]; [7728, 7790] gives 1.03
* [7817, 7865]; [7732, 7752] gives 1.03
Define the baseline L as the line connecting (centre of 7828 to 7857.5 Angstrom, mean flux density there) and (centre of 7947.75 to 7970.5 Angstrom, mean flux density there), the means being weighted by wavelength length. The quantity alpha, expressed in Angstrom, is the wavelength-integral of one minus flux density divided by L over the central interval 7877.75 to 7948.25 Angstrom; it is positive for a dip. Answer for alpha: 1.3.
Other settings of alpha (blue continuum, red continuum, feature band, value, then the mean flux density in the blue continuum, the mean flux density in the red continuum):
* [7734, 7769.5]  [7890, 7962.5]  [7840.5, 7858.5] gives -0.5 Angstrom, 245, 239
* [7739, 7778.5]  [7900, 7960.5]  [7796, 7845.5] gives -0.8 Angstrom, 245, 238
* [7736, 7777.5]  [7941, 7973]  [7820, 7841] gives 0.0 Angstrom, 245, 243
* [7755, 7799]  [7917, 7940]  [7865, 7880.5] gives -0.6 Angstrom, 246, 237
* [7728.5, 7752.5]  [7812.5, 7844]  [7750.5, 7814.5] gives 0.1 Angstrom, 246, 246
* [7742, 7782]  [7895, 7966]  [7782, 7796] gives -0.1 Angstrom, 245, 239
